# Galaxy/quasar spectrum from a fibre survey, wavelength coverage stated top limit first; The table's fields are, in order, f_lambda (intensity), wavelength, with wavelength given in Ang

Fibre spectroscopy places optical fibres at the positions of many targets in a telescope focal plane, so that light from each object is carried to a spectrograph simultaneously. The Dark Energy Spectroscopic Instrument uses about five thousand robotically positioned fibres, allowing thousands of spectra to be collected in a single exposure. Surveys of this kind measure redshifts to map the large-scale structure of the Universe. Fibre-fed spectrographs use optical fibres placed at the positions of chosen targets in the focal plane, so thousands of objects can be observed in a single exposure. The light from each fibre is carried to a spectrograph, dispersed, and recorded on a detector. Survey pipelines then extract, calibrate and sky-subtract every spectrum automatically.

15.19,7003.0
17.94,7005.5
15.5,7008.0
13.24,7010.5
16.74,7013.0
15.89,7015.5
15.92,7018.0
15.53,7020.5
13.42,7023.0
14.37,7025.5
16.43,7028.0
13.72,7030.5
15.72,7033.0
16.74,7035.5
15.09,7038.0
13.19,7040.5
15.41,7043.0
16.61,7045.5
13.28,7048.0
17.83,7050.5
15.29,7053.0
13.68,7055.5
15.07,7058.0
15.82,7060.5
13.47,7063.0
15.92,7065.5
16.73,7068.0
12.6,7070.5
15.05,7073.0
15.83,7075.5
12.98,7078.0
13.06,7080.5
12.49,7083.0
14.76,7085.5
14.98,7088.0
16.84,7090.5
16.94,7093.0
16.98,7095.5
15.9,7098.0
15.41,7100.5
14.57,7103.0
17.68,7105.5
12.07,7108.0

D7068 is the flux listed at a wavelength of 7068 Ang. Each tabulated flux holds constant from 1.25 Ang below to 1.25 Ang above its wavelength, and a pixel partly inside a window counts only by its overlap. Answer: 16.73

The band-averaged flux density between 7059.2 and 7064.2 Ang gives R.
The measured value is 14.7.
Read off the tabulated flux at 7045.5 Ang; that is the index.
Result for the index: 16.61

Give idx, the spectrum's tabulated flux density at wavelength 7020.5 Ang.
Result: 15.53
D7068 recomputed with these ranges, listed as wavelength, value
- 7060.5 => 15.82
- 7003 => 15.19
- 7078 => 12.98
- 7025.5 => 14.37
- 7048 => 13.28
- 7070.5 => 12.6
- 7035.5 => 16.74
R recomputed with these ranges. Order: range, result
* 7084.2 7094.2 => 15.9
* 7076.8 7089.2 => 13.7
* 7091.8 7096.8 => 16.9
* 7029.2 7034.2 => 14.7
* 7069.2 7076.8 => 14.5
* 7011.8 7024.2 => 15.5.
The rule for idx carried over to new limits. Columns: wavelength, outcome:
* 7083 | 12.49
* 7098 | 15.9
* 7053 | 15.29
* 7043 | 15.41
